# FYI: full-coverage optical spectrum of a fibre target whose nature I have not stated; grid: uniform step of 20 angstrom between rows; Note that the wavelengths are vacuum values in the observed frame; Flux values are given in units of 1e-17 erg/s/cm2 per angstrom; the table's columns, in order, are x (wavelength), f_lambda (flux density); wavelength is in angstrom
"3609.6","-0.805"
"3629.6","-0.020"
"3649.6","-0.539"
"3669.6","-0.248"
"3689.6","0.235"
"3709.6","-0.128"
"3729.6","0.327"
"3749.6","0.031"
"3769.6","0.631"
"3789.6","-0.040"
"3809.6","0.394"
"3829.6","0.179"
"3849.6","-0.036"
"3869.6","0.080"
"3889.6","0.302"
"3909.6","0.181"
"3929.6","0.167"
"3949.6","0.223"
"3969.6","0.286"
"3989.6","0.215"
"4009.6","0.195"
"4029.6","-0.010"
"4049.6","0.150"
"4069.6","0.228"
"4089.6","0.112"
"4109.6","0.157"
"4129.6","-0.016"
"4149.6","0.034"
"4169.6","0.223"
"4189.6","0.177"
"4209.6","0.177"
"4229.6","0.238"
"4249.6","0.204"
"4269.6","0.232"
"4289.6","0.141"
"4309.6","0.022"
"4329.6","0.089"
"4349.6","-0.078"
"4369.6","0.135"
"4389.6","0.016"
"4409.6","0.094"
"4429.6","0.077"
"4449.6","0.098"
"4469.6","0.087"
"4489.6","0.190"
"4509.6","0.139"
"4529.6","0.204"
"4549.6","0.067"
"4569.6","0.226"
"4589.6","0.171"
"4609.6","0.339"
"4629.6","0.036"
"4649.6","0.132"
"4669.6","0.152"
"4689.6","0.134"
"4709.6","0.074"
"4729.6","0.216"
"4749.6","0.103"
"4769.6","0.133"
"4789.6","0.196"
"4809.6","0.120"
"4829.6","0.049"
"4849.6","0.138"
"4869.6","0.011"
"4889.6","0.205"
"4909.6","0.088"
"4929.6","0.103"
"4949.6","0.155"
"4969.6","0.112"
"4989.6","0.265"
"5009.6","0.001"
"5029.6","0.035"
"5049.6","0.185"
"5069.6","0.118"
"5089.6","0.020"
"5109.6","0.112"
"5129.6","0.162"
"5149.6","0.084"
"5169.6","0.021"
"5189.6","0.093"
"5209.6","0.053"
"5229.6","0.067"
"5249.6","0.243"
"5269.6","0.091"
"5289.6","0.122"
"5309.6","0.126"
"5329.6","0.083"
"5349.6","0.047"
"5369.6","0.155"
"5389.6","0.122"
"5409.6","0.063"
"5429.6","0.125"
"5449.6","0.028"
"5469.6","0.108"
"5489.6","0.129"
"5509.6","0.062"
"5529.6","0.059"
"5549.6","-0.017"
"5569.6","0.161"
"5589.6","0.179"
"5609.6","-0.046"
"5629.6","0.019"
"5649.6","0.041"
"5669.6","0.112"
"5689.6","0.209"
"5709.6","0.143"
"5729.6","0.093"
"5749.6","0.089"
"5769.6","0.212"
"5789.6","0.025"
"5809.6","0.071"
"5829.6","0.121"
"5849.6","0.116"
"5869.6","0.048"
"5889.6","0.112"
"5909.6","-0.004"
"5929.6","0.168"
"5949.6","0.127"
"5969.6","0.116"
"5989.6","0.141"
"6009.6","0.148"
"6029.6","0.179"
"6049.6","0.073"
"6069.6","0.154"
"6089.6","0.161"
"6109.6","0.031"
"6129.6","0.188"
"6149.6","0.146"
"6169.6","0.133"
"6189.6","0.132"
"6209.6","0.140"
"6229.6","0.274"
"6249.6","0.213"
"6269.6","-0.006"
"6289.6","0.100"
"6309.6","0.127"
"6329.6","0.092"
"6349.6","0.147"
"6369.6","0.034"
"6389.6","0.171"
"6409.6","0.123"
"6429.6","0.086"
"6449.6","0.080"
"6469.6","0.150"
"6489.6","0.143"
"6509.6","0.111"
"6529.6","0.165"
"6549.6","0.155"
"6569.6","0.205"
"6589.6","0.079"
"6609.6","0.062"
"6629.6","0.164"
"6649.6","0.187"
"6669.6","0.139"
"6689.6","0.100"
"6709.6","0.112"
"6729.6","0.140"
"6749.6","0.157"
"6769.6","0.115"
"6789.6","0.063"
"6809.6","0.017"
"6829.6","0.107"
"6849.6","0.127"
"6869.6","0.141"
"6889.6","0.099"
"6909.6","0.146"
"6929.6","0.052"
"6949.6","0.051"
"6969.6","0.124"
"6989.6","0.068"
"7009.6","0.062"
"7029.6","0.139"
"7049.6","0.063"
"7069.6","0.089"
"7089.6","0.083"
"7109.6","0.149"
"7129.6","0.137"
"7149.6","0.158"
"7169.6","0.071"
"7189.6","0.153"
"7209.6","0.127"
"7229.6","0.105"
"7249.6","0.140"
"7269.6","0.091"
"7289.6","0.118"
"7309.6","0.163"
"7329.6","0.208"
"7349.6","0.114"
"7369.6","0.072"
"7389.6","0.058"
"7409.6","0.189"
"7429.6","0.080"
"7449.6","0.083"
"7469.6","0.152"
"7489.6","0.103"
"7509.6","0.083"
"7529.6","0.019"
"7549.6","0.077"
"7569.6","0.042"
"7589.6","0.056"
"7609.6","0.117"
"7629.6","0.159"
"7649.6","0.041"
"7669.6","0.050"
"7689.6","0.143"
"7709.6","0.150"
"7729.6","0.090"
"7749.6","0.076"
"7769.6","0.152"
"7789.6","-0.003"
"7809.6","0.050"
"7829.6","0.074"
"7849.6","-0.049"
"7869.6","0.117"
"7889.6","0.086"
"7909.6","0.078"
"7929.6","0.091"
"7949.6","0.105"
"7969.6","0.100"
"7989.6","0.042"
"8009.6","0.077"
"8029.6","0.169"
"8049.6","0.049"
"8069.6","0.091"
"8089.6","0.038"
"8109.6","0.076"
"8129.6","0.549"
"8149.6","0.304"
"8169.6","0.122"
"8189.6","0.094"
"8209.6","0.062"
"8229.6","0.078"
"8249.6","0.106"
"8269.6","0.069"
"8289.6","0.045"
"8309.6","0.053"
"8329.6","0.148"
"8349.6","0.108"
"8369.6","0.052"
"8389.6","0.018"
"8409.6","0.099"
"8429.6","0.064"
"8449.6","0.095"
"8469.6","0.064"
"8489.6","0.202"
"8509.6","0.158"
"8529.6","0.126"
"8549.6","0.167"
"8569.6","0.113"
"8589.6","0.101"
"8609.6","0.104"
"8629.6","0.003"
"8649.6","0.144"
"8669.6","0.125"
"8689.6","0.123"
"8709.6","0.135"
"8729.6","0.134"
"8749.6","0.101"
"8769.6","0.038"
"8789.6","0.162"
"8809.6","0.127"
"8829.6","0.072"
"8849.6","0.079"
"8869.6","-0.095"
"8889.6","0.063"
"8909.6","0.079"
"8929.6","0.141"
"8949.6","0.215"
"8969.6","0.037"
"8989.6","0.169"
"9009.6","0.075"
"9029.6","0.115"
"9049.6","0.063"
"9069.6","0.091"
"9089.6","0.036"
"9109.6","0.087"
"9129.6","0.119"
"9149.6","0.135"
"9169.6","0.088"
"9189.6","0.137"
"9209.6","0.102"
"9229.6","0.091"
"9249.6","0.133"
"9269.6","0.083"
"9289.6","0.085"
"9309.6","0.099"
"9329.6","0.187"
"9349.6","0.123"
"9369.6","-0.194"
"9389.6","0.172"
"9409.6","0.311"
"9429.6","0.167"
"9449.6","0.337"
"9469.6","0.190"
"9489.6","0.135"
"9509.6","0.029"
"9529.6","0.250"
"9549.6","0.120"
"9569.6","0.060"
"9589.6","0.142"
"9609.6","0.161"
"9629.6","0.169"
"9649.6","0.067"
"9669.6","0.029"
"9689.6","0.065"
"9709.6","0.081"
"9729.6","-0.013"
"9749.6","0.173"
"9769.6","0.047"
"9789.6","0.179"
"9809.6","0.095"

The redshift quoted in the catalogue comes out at 1.18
